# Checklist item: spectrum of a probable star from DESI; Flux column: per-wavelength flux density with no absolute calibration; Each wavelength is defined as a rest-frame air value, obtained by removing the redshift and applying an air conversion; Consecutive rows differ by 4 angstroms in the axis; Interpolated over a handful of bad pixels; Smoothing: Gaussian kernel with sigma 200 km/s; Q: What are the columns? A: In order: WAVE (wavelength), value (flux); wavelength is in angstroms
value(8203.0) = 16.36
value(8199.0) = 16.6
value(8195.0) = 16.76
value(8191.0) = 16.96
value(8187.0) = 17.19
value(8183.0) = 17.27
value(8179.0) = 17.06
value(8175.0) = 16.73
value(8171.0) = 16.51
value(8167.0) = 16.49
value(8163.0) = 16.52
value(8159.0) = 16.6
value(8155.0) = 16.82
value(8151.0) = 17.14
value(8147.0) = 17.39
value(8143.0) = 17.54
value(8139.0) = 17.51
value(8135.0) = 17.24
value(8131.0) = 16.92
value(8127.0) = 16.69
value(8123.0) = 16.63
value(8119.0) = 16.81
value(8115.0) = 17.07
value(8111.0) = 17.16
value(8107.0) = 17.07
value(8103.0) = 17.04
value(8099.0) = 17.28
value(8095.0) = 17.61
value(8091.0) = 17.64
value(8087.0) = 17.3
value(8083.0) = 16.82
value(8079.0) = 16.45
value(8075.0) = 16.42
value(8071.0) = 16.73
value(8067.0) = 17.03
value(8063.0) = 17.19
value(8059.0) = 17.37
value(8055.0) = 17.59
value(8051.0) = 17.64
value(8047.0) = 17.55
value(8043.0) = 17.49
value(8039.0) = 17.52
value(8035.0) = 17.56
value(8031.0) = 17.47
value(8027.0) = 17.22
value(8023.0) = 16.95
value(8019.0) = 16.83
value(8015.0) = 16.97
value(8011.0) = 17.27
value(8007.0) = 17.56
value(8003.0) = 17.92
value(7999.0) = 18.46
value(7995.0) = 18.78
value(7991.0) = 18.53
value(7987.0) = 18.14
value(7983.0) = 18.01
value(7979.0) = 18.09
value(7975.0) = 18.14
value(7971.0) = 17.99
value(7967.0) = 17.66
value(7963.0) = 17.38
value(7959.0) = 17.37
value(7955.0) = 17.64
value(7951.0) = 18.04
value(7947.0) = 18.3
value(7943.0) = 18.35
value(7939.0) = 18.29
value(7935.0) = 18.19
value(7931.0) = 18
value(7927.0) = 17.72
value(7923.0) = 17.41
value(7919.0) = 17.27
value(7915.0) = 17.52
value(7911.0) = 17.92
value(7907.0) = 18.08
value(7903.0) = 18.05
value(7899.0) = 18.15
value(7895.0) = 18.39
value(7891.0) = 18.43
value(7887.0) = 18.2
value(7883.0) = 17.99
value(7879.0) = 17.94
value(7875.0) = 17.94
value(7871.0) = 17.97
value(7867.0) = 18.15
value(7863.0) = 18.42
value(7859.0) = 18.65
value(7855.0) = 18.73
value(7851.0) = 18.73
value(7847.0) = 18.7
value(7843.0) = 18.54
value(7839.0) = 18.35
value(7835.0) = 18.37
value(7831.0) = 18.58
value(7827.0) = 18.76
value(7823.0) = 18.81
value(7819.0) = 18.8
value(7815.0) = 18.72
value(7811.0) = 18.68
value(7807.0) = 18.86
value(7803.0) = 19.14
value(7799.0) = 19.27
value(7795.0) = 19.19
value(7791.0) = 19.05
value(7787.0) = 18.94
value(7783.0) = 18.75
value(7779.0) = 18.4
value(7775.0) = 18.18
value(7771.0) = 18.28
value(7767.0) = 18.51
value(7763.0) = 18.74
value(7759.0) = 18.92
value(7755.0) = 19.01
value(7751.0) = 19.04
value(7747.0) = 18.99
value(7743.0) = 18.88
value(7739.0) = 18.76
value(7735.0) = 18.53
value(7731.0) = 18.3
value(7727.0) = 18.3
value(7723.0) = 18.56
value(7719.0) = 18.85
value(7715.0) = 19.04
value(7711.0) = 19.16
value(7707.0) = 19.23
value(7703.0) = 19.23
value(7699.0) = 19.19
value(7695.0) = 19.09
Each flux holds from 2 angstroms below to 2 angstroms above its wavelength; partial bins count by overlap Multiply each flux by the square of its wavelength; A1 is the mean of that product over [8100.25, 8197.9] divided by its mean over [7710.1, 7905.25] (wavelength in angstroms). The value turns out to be 1.0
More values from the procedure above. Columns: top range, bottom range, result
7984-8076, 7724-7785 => 1.01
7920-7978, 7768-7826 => 0.99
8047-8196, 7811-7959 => 0.99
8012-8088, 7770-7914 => 0.98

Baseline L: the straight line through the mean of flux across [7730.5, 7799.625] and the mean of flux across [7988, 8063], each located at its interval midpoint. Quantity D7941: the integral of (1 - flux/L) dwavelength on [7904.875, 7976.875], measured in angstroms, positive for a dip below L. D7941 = 0.5 angstroms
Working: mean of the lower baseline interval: 18.8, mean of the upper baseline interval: 17.6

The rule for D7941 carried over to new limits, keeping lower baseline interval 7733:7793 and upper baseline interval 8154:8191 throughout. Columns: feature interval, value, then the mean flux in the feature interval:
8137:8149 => -0.4 angstroms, 17.5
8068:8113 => 0.4 angstroms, 17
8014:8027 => 0.4 angstroms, 17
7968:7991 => -0.5 angstroms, 18.1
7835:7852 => -0.2 angstroms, 18.5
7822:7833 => -0.2 angstroms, 18.7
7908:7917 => 0.1 angstroms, 17.8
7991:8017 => -0.4 angstroms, 17.9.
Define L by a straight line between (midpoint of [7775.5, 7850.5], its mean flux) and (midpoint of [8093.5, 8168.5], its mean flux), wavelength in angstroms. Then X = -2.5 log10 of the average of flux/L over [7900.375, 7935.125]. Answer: 0.02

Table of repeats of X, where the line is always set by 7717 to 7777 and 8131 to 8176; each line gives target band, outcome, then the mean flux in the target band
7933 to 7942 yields -0.024 mag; 18.3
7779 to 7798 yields -0.026 mag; 18.9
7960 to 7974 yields 0.003 mag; 17.7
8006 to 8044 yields 0.014 mag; 17.3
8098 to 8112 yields 0.002 mag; 17.1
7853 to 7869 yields -0.018 mag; 18.5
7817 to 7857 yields -0.021 mag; 18.6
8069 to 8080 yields 0.048 mag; 16.5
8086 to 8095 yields -0.019 mag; 17.5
